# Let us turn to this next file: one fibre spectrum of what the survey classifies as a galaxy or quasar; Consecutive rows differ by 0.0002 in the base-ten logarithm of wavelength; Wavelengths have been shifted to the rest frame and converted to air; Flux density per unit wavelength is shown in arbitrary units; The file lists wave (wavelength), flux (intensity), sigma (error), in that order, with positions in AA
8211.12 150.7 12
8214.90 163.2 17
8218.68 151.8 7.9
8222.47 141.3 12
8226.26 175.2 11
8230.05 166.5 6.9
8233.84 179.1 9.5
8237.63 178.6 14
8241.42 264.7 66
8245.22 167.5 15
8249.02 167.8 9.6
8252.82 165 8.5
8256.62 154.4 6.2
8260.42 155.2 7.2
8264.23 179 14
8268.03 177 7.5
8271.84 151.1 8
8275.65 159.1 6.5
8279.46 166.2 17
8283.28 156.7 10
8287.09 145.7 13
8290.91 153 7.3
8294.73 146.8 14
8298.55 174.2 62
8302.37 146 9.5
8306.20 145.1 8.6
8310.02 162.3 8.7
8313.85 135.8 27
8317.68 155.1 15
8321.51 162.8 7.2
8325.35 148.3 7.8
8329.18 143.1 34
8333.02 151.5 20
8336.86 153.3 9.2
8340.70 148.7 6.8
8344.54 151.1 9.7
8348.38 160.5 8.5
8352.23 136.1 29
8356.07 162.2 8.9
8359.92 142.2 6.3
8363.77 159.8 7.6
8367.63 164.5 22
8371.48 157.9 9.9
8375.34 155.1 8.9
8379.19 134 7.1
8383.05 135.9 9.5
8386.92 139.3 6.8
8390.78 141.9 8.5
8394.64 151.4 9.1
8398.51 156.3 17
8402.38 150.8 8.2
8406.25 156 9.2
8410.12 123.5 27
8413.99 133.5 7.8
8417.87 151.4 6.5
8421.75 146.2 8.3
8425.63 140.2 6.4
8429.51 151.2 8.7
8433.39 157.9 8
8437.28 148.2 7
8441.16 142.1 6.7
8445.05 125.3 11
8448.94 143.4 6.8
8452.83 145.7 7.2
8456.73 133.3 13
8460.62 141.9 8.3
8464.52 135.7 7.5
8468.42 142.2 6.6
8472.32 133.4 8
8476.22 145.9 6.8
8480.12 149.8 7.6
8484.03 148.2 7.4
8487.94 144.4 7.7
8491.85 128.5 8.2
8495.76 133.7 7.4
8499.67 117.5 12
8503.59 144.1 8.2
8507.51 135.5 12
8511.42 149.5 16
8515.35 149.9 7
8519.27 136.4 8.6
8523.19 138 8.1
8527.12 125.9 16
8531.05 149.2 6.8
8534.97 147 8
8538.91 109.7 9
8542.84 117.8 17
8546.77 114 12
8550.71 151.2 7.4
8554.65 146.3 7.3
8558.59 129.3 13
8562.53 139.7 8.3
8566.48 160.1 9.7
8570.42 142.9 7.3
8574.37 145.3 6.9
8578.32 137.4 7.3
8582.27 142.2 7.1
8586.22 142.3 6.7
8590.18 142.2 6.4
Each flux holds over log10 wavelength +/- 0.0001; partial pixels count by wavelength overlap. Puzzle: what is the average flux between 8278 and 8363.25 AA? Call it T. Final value 152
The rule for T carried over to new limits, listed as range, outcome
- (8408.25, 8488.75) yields 142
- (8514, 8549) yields 132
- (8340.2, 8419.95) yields 148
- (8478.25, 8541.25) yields 138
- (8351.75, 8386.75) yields 150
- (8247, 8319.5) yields 158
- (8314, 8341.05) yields 151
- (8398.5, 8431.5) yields 145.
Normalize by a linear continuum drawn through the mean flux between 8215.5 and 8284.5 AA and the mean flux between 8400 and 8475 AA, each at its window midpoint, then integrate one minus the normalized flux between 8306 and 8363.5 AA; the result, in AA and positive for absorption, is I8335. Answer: 2.3 AA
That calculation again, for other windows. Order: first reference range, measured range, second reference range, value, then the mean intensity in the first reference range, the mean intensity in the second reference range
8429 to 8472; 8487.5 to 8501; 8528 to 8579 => 0.9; 142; 137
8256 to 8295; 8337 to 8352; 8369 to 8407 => 0.1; 159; 148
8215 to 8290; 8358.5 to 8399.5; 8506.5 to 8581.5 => 1.7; 168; 138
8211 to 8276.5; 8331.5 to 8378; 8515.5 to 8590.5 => 1.5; 170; 138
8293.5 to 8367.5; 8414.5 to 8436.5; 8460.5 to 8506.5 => -0.7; 152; 139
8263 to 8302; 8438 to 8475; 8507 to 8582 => 1.8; 160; 138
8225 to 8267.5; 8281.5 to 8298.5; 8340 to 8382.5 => 1.5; 178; 152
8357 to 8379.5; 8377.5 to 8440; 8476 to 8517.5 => 2.0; 154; 140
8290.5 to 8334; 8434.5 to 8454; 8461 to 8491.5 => 0.3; 152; 142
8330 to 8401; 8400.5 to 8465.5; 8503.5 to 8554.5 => 0.6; 150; 136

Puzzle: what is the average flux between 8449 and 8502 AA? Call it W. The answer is 139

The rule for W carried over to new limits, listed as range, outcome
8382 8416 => 143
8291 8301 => 158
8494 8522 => 138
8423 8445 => 146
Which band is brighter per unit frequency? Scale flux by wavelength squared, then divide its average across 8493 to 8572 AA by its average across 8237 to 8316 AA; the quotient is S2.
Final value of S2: 0.9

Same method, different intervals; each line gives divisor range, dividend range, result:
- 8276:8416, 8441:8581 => 0.96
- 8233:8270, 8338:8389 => 0.86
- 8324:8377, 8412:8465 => 0.96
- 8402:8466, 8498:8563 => 0.97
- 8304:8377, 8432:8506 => 0.95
